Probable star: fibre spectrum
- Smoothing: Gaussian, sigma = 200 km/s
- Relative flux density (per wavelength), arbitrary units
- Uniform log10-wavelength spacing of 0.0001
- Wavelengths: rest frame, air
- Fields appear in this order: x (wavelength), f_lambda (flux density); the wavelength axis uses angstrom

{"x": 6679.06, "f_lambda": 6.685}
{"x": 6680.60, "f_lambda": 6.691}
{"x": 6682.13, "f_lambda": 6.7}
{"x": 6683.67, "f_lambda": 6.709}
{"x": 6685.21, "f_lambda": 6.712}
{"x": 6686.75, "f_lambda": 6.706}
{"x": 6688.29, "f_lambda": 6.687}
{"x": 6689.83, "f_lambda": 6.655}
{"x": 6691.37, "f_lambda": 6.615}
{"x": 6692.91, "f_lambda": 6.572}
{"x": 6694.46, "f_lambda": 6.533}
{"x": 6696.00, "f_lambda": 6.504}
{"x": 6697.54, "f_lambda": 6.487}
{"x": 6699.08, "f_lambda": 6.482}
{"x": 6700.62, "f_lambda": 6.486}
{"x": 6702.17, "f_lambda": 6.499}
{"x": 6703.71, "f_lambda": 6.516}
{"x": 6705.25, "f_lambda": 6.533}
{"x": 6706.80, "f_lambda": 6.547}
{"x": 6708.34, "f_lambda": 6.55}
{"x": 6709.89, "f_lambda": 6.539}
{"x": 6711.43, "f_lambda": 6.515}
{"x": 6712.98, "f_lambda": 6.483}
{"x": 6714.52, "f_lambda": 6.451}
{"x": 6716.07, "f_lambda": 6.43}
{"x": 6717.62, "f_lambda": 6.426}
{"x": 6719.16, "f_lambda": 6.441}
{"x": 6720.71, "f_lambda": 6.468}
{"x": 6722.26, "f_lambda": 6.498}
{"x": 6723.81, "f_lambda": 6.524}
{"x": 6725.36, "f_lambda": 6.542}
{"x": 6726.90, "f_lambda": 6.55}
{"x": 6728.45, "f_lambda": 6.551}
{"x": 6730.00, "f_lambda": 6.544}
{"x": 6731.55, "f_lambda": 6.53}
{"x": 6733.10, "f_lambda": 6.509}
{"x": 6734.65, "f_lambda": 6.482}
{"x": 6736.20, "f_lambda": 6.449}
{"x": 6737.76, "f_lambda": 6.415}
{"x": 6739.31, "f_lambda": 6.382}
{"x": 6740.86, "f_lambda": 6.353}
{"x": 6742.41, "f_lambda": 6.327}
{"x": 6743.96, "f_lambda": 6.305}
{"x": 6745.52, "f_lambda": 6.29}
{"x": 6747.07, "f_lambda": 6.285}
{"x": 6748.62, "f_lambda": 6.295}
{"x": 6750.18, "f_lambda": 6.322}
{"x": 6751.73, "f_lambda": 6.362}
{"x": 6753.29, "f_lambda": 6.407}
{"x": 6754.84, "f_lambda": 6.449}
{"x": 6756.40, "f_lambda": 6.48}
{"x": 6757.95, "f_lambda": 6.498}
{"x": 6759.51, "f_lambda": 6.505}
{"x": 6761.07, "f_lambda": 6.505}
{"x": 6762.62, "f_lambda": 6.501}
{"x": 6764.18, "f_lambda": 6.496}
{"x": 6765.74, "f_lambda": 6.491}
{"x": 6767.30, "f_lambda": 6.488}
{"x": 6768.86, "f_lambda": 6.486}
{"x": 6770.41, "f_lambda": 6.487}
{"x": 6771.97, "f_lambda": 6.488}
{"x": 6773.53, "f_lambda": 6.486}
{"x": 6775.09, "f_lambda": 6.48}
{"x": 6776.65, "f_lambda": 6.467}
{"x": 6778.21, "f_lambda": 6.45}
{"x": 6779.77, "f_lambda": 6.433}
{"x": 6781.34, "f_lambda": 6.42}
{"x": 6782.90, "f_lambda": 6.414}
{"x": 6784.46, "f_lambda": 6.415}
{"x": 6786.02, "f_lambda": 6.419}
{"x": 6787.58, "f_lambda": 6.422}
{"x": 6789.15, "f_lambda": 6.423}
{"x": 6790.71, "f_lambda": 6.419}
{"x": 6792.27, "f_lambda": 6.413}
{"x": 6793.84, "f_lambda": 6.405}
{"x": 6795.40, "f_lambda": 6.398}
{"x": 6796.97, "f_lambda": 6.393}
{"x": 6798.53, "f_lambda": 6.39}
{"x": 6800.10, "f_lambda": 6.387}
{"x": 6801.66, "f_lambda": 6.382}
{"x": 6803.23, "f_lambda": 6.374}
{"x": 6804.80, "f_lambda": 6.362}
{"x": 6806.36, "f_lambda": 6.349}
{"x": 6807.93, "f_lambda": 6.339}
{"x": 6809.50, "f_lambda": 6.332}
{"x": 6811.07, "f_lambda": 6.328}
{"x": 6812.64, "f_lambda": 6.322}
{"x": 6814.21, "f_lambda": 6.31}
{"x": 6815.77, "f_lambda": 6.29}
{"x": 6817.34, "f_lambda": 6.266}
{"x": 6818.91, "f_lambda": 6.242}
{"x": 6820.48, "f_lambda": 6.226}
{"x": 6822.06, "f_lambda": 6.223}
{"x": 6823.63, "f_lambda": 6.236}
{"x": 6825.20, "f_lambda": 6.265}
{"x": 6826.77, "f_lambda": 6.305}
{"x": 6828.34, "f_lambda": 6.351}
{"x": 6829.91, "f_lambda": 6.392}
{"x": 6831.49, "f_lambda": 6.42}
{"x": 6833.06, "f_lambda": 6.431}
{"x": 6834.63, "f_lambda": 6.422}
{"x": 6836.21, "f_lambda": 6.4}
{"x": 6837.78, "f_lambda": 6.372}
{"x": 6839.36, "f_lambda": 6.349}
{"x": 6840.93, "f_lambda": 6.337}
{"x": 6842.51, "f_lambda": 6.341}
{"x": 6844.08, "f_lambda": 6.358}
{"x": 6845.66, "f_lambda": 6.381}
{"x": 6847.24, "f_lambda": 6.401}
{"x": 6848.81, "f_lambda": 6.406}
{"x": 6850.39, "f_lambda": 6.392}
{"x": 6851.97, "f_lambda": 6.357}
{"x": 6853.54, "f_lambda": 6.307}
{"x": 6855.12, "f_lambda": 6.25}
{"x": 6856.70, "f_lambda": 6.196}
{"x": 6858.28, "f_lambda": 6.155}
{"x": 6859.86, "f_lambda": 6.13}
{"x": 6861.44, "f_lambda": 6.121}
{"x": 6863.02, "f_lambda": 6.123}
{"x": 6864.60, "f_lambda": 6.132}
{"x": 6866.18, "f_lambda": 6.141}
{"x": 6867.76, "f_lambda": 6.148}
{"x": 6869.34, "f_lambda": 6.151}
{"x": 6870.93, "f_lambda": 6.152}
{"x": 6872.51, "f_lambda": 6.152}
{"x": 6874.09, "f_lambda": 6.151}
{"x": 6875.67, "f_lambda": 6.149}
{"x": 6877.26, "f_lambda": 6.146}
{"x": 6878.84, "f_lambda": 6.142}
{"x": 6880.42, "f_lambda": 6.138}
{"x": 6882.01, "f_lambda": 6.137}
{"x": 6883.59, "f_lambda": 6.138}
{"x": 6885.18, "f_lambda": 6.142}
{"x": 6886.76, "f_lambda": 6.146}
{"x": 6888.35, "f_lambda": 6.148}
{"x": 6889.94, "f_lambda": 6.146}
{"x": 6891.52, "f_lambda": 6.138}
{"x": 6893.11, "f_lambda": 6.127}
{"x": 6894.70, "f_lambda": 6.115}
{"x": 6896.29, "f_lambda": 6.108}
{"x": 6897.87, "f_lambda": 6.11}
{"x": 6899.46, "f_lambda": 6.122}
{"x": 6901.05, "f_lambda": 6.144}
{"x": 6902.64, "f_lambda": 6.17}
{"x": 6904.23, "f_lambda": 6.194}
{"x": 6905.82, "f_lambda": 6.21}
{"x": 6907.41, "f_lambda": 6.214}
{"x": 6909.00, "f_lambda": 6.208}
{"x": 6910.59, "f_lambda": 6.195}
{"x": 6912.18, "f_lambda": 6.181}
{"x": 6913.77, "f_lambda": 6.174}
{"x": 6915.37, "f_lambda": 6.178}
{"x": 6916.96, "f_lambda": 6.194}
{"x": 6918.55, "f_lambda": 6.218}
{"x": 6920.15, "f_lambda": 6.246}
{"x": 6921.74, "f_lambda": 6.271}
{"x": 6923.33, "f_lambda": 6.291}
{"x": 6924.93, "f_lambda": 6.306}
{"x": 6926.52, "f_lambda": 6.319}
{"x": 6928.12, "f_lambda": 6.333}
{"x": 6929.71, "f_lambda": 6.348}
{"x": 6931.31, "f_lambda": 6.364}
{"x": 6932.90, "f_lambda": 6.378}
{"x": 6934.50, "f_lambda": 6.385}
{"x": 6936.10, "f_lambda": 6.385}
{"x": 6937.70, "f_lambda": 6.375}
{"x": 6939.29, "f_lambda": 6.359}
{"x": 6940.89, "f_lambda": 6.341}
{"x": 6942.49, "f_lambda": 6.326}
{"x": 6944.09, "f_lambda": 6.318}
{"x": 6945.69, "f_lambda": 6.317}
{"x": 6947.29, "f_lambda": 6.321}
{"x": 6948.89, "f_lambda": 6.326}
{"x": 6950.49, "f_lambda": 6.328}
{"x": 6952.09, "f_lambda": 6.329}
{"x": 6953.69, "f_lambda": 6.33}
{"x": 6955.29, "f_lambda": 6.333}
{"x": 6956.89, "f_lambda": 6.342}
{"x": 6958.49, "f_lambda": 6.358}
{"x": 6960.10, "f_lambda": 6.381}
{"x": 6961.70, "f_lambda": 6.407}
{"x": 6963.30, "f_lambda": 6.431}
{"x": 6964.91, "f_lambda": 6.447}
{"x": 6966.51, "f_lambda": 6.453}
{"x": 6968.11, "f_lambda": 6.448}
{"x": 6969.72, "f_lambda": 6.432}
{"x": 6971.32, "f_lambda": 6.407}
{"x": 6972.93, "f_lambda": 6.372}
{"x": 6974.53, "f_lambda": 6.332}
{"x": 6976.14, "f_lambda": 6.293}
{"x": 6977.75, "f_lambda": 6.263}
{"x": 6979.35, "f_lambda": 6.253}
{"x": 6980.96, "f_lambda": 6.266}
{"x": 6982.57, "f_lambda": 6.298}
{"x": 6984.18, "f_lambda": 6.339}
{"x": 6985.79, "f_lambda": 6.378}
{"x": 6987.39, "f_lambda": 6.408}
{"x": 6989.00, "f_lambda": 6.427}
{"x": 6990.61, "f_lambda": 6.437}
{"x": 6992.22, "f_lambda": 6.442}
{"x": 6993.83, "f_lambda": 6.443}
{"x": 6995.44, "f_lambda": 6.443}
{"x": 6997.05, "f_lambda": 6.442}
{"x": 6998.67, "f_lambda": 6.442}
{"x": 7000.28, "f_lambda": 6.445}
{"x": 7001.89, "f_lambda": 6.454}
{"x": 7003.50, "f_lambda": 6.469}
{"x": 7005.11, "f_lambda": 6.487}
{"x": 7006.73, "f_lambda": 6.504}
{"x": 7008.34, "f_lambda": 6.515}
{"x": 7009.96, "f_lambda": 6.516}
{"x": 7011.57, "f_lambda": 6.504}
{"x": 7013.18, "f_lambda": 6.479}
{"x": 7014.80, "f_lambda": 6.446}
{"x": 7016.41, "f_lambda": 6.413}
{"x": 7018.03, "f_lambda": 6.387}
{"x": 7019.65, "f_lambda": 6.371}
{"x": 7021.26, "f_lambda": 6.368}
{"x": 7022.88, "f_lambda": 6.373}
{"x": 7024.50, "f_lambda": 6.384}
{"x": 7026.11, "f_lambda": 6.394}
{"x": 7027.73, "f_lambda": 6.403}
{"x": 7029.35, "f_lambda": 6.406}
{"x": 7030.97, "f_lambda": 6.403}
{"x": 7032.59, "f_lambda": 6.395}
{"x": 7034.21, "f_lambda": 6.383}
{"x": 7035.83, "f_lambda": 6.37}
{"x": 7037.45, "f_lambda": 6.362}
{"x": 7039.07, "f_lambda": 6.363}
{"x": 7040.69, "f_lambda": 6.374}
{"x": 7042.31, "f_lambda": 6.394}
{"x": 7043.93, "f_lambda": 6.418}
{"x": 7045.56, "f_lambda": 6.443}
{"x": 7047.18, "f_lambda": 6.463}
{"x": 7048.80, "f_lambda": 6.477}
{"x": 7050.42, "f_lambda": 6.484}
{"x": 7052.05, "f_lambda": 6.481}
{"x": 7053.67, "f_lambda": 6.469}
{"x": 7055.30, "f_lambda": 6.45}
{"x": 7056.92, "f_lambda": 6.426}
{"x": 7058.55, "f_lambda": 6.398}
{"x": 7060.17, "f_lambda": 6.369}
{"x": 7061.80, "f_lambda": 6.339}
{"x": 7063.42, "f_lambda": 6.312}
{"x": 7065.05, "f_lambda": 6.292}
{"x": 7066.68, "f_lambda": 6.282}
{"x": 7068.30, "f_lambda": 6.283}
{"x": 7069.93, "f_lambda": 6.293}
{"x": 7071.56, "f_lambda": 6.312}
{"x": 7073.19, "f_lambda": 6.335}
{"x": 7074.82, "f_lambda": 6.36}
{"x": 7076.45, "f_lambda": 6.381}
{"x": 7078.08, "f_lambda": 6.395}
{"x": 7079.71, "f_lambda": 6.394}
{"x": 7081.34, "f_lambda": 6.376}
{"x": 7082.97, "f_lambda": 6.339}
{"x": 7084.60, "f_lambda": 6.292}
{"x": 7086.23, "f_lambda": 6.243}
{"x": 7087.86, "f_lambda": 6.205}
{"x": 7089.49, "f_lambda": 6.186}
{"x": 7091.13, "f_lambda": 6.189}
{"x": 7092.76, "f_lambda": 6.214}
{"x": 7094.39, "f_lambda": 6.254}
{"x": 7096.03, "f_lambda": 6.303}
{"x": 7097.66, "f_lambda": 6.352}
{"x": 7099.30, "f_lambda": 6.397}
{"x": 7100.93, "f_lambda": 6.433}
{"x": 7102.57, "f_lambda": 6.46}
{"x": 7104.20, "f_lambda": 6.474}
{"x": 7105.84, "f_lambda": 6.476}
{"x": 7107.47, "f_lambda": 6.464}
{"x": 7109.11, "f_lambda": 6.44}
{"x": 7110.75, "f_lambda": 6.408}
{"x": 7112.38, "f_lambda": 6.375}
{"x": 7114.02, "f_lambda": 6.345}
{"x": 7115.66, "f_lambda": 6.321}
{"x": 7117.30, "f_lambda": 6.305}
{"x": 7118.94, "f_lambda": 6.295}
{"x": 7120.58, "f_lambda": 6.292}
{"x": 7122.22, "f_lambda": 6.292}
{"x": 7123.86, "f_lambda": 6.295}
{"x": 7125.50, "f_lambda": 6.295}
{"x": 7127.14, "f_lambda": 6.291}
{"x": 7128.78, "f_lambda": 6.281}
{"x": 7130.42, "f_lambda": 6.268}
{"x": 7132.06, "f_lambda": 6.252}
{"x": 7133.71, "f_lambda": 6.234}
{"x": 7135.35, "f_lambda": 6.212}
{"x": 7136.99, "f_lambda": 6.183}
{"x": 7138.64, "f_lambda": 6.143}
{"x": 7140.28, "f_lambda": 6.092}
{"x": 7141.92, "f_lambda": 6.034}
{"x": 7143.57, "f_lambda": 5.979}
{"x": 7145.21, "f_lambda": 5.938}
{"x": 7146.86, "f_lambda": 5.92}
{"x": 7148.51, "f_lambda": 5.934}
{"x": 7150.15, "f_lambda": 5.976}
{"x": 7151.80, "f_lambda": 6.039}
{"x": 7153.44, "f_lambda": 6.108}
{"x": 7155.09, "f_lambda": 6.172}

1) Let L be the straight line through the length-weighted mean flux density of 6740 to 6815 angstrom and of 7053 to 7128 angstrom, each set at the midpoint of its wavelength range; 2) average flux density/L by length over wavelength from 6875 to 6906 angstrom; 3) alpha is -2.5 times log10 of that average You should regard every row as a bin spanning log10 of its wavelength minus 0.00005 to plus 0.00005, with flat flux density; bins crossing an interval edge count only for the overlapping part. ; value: 0.042 mag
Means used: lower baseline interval 6.41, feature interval 6.14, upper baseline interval 6.34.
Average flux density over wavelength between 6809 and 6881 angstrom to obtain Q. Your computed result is 6.27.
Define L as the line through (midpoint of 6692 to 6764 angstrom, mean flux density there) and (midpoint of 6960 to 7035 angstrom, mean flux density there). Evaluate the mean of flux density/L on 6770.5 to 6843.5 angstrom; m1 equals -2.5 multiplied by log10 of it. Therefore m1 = 0.01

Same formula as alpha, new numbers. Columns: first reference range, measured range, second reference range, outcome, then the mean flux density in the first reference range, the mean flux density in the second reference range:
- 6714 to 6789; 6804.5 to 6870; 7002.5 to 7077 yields 0.02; 6.45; 6.4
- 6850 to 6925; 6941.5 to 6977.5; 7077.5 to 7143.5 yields -0.03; 6.18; 6.3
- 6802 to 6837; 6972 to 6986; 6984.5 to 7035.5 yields 0.02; 6.33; 6.43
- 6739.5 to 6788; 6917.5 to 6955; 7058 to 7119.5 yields 0.01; 6.43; 6.34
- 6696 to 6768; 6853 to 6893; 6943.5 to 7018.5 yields 0.05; 6.46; 6.4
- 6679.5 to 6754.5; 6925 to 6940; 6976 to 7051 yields 0.01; 6.5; 6.41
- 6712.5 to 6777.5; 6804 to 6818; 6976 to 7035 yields 0.02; 6.45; 6.41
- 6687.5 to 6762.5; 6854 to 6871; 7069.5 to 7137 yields 0.05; 6.47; 6.32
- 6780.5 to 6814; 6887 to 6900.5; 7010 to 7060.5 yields 0.05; 6.38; 6.42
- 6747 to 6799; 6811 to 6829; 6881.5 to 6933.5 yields 0.01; 6.44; 6.2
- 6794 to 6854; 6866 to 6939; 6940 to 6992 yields 0.03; 6.35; 6.36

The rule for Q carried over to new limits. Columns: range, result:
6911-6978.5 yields 6.33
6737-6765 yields 6.4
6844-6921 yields 6.19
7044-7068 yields 6.4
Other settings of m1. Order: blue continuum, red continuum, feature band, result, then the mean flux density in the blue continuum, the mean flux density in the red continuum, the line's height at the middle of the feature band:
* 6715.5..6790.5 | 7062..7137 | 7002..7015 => -0.023 mag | 6.45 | 6.32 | 6.35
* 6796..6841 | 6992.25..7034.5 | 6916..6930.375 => 0.018 mag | 6.34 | 6.43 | 6.39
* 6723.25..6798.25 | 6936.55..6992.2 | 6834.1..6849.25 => 0.006 mag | 6.44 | 6.36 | 6.41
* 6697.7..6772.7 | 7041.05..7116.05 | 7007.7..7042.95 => -0.005 mag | 6.46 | 6.37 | 6.38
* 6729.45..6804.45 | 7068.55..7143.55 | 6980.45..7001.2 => -0.010 mag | 6.43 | 6.3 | 6.34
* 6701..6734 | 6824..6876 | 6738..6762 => 0.011 mag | 6.51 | 6.28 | 6.45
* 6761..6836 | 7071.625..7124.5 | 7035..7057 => -0.013 mag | 6.39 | 6.34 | 6.35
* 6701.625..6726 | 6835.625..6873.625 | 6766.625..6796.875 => -0.010 mag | 6.5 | 6.26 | 6.38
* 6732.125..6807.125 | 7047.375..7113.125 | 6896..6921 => 0.037 mag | 6.42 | 6.36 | 6.39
